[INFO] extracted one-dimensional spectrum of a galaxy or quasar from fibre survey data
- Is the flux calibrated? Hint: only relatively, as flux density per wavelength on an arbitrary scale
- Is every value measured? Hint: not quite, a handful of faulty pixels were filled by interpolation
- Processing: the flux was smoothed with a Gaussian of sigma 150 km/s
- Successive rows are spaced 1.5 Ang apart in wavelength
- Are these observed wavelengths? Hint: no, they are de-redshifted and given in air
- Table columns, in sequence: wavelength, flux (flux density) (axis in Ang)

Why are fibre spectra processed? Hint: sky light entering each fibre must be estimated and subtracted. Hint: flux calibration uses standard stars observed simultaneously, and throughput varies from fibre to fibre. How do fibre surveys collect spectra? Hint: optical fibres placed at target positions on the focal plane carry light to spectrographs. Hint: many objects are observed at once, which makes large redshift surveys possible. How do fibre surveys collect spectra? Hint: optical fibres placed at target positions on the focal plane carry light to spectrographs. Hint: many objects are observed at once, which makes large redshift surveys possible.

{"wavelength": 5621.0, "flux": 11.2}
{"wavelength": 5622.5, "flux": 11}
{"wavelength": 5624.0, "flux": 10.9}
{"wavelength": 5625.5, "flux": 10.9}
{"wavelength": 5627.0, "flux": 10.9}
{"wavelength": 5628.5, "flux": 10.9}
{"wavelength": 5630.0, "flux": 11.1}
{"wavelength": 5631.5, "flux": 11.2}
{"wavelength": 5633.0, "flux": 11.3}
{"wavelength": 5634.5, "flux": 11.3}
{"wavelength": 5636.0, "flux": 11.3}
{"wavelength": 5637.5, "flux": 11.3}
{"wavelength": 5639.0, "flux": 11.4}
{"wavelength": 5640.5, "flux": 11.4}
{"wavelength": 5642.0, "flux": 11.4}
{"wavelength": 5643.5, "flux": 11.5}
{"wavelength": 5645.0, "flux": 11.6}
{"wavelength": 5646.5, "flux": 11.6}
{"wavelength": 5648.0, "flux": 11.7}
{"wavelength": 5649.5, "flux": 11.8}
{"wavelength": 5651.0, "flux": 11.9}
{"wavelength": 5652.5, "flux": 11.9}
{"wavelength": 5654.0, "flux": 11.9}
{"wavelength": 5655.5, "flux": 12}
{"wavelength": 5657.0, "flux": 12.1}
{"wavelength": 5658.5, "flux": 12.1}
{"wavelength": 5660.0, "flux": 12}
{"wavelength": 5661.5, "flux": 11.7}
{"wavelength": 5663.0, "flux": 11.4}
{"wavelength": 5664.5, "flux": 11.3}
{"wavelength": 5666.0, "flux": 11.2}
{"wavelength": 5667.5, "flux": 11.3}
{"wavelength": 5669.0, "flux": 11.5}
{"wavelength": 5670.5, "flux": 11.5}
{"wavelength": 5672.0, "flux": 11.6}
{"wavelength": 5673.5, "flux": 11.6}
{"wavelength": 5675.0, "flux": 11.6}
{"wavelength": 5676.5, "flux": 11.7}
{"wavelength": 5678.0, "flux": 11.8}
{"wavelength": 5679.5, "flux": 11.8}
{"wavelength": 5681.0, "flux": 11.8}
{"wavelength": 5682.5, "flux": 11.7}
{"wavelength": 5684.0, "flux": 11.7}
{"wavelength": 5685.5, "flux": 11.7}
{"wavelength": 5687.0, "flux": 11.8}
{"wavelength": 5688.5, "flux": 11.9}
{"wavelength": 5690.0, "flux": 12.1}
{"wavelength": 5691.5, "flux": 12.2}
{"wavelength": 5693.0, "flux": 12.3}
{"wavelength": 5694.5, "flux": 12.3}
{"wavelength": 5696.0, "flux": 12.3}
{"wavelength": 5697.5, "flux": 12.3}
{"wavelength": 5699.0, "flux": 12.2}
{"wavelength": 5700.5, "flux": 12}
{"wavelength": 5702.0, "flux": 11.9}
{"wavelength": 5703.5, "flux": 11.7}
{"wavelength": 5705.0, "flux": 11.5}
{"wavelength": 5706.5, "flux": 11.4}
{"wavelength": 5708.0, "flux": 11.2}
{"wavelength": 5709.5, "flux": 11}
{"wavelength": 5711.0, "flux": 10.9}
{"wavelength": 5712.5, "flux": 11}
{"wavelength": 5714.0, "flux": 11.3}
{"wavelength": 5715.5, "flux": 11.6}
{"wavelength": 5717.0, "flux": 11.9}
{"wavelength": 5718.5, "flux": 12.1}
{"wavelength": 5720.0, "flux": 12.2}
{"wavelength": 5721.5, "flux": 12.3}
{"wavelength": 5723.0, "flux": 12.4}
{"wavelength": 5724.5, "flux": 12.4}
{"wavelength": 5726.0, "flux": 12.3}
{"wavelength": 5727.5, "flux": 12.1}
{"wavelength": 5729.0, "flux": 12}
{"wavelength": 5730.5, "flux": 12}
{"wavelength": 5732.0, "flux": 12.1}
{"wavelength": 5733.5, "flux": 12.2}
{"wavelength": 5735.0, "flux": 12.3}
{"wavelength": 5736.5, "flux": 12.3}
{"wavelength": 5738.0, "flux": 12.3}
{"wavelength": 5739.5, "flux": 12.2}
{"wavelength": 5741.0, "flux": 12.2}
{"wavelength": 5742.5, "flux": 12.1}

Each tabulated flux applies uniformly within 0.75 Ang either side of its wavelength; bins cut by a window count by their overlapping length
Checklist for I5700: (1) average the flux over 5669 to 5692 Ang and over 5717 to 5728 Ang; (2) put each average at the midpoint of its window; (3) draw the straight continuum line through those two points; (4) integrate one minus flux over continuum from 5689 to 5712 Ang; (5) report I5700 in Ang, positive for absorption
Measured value 0.3 Ang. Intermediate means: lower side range 11.8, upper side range 12.2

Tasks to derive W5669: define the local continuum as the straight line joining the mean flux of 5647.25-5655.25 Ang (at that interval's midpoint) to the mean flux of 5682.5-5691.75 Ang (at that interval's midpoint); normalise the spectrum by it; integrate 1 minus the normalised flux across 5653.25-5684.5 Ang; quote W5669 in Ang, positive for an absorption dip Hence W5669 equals 0.5 Ang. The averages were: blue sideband 11.9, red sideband 11.9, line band 11.7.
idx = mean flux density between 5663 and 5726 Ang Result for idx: 11.8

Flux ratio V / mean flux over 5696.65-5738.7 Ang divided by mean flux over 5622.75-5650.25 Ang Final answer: 1.05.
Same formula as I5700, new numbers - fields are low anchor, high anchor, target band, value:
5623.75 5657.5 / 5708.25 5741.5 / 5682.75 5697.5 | -0.4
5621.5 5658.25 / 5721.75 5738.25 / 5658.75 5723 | 0.8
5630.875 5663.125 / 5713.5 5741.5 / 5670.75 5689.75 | 0.2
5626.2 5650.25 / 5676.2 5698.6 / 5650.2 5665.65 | -0.3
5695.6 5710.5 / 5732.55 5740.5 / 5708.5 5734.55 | 0.3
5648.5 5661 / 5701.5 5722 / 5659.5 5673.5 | 0.4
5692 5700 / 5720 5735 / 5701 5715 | 1.0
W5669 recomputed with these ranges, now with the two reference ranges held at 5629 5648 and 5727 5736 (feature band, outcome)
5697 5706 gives 0.0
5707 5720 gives 0.6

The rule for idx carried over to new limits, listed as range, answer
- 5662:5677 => 11.5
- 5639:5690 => 11.7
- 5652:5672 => 11.7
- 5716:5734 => 12.2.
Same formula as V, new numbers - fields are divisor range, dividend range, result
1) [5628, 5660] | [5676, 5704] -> 1.03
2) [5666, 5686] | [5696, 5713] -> 1.00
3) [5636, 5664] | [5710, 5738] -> 1.02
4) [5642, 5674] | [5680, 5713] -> 1.01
